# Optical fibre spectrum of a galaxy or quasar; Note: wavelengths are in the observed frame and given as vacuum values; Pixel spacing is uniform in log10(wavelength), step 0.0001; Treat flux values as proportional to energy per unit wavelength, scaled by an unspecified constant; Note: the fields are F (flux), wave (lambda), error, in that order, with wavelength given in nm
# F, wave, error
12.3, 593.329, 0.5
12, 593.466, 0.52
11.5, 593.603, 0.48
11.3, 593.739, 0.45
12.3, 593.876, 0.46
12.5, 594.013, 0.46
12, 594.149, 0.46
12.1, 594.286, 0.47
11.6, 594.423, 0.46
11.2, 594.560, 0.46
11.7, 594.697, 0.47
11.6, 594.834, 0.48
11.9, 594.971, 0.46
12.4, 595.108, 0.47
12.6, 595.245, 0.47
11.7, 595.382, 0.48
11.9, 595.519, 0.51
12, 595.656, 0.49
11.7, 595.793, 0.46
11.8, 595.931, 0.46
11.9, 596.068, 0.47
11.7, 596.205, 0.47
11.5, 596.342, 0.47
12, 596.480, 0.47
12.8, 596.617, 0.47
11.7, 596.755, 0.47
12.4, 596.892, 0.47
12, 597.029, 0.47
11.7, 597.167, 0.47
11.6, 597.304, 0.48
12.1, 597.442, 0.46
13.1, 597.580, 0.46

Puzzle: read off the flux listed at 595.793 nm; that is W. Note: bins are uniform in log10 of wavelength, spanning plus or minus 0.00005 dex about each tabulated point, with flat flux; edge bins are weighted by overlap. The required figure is 11.7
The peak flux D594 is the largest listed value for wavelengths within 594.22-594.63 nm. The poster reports 12.1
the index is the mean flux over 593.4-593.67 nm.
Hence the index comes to 11.7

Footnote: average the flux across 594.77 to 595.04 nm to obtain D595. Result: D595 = 11.8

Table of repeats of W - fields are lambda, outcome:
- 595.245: 12.6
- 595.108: 12.4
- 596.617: 12.8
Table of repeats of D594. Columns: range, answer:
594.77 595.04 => 11.9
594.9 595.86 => 12.6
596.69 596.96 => 12.4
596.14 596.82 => 12.8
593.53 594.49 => 12.5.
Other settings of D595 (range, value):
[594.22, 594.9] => 11.6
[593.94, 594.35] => 12.2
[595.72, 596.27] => 11.8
